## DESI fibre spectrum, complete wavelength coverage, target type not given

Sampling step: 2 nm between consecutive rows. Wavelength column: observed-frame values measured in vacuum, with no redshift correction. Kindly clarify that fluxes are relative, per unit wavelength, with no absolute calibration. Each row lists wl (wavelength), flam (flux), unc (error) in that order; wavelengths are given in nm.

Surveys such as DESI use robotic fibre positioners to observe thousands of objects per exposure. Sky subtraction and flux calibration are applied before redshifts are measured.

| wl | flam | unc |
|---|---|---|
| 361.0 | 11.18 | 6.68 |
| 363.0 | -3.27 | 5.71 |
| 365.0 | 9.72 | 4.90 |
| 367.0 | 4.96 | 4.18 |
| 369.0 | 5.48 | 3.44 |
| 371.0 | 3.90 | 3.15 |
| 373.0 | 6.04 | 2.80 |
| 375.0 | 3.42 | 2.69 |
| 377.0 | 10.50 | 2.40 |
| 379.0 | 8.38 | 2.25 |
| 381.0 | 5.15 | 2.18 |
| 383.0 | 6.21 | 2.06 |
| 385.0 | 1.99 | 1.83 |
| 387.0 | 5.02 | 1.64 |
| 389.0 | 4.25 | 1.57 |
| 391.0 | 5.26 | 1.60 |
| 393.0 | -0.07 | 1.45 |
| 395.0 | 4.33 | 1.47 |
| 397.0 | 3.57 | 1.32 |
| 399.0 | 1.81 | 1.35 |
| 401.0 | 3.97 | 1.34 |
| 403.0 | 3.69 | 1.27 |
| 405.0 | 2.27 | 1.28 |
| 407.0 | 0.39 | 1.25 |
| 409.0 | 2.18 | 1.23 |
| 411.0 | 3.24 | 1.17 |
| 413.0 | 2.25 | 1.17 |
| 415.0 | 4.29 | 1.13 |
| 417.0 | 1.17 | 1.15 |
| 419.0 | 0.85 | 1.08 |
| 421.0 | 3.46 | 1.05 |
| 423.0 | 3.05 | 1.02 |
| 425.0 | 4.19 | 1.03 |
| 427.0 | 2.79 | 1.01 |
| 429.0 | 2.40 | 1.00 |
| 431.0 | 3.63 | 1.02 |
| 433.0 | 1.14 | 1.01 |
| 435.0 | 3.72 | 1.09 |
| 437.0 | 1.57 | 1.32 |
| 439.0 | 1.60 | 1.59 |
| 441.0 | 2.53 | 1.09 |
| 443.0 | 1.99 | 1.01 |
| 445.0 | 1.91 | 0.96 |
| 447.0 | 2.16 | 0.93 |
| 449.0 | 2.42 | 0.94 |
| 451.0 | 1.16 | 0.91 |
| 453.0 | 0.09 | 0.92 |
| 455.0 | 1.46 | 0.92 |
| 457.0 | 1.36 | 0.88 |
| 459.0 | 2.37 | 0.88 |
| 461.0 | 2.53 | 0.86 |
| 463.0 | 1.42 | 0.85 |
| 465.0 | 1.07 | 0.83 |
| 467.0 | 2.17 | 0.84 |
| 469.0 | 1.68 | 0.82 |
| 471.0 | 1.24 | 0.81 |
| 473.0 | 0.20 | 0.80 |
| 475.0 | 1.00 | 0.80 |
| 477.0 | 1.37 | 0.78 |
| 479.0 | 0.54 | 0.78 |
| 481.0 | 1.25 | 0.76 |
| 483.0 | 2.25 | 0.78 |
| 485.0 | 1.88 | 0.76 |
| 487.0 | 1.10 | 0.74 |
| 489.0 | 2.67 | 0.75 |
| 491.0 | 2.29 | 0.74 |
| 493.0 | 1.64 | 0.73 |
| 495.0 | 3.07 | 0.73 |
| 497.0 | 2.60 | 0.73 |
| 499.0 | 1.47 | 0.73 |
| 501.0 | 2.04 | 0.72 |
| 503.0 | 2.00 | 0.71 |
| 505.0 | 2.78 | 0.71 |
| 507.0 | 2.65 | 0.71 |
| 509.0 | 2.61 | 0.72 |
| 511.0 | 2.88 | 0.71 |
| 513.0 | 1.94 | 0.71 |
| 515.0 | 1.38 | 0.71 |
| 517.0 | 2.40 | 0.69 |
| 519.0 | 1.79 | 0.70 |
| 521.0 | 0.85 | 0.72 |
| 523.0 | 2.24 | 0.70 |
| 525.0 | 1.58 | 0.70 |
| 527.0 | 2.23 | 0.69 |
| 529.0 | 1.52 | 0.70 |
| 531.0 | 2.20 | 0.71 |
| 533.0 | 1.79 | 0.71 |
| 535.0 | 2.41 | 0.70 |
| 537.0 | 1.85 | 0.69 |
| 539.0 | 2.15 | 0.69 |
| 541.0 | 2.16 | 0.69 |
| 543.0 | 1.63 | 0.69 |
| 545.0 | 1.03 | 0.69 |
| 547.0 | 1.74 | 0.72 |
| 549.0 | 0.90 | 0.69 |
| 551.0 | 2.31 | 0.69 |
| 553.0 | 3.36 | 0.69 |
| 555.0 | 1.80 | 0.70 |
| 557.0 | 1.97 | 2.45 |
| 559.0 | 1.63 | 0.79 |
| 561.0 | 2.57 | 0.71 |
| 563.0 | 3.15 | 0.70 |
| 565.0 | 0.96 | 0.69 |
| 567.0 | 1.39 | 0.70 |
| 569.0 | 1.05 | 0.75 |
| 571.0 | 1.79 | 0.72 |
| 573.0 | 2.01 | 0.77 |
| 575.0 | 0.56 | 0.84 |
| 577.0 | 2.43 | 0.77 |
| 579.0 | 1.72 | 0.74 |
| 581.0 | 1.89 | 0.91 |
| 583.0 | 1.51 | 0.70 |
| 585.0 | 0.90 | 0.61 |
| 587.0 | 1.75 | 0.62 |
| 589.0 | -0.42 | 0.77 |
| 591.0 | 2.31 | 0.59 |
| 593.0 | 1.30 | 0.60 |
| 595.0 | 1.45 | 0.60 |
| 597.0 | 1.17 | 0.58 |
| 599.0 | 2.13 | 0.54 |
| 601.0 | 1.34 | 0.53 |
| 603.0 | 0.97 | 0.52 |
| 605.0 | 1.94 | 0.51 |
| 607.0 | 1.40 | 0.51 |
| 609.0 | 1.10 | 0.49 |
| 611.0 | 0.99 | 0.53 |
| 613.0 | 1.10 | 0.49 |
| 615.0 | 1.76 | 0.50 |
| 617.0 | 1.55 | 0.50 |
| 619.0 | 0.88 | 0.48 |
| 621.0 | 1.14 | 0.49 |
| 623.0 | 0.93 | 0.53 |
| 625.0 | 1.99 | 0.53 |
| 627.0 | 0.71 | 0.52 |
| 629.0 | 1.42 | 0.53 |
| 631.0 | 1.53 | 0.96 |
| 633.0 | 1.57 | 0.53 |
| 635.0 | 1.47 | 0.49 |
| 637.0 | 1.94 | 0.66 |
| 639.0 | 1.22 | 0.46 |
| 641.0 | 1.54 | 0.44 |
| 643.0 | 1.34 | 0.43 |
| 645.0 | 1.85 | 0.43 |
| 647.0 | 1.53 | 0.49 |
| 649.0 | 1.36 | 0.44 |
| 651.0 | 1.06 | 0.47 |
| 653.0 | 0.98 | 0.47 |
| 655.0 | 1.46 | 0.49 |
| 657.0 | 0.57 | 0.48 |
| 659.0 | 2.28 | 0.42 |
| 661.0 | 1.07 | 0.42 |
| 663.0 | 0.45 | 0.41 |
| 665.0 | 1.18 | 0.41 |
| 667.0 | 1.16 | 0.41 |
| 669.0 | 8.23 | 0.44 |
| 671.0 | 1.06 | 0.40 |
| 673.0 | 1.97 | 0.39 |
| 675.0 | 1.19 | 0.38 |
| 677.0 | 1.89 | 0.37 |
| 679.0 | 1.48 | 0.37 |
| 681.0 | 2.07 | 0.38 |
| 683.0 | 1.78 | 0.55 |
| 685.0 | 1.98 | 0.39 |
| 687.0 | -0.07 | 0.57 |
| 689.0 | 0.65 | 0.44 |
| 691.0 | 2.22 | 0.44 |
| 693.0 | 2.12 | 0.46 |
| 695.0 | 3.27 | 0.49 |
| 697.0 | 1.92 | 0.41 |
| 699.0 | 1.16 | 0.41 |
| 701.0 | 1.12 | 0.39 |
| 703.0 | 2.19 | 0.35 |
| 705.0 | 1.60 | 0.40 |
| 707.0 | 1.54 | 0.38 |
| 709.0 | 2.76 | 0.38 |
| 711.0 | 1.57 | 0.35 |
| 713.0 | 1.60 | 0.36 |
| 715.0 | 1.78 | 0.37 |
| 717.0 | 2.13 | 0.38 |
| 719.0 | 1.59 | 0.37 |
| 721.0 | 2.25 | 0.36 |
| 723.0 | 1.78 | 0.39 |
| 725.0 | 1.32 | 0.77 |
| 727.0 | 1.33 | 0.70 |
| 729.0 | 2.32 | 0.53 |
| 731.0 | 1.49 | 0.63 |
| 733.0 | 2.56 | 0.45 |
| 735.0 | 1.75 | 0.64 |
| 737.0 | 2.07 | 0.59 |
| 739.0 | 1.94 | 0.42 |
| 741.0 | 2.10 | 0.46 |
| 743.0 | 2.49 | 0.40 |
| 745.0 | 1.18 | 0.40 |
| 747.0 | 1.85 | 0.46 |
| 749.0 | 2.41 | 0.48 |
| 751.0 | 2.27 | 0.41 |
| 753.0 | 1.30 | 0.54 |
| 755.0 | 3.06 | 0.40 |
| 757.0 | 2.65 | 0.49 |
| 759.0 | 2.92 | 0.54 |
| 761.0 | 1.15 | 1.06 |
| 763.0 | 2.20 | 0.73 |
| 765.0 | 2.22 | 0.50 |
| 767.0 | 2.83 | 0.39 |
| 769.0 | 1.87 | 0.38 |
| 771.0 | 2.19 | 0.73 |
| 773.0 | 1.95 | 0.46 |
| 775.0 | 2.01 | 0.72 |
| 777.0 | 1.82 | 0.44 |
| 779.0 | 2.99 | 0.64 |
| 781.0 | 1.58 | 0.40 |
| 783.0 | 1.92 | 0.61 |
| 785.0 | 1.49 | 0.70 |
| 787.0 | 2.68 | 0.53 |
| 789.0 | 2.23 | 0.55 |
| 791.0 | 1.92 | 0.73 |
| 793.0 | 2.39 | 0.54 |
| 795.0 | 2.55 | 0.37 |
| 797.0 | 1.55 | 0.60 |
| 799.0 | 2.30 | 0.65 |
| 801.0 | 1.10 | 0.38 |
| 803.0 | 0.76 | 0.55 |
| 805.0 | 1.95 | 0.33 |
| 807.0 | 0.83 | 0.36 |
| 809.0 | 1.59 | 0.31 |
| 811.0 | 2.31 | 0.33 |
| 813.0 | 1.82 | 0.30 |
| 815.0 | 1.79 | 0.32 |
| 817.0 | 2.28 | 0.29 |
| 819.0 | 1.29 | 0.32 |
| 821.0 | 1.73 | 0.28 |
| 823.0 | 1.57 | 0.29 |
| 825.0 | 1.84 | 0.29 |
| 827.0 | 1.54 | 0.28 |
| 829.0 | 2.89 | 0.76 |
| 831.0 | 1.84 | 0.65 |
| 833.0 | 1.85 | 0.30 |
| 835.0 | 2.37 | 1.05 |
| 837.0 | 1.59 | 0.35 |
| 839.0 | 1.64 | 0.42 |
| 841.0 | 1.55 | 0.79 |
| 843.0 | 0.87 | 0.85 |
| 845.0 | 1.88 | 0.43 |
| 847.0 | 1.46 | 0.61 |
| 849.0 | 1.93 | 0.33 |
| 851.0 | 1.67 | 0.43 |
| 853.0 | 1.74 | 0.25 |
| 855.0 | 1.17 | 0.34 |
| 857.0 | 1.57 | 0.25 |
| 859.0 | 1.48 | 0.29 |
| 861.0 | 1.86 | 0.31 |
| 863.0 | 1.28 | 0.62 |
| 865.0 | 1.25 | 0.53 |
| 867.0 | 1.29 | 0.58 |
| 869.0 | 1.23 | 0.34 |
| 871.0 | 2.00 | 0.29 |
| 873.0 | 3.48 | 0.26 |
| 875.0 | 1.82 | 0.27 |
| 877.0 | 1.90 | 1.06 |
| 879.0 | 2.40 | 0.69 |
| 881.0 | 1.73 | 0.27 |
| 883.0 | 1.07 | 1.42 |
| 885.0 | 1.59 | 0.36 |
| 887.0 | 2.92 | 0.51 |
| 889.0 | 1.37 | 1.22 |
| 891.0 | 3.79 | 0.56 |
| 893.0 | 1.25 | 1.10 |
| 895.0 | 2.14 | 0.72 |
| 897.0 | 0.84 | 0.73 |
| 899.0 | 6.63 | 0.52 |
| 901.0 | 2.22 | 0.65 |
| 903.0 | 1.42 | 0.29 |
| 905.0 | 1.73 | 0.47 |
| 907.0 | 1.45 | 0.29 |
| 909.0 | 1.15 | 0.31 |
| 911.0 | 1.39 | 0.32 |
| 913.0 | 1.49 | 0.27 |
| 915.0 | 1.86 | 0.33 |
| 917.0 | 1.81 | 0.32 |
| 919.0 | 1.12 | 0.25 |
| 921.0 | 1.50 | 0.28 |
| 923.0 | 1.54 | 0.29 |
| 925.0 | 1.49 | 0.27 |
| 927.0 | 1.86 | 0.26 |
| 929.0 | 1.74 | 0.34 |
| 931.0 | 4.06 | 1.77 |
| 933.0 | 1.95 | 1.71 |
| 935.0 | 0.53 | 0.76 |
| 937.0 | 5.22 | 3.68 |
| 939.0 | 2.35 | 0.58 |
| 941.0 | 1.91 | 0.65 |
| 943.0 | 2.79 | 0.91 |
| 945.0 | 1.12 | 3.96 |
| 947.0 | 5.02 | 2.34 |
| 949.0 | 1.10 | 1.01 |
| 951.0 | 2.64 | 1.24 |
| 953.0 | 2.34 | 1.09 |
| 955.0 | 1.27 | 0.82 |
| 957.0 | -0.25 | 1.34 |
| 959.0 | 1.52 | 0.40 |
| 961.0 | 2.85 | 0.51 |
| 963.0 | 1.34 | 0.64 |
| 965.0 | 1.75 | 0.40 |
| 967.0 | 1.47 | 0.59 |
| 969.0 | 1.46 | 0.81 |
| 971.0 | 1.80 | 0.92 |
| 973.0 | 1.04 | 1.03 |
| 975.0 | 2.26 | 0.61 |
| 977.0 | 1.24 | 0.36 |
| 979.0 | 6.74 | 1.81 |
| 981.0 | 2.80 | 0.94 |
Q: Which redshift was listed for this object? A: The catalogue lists 0.80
